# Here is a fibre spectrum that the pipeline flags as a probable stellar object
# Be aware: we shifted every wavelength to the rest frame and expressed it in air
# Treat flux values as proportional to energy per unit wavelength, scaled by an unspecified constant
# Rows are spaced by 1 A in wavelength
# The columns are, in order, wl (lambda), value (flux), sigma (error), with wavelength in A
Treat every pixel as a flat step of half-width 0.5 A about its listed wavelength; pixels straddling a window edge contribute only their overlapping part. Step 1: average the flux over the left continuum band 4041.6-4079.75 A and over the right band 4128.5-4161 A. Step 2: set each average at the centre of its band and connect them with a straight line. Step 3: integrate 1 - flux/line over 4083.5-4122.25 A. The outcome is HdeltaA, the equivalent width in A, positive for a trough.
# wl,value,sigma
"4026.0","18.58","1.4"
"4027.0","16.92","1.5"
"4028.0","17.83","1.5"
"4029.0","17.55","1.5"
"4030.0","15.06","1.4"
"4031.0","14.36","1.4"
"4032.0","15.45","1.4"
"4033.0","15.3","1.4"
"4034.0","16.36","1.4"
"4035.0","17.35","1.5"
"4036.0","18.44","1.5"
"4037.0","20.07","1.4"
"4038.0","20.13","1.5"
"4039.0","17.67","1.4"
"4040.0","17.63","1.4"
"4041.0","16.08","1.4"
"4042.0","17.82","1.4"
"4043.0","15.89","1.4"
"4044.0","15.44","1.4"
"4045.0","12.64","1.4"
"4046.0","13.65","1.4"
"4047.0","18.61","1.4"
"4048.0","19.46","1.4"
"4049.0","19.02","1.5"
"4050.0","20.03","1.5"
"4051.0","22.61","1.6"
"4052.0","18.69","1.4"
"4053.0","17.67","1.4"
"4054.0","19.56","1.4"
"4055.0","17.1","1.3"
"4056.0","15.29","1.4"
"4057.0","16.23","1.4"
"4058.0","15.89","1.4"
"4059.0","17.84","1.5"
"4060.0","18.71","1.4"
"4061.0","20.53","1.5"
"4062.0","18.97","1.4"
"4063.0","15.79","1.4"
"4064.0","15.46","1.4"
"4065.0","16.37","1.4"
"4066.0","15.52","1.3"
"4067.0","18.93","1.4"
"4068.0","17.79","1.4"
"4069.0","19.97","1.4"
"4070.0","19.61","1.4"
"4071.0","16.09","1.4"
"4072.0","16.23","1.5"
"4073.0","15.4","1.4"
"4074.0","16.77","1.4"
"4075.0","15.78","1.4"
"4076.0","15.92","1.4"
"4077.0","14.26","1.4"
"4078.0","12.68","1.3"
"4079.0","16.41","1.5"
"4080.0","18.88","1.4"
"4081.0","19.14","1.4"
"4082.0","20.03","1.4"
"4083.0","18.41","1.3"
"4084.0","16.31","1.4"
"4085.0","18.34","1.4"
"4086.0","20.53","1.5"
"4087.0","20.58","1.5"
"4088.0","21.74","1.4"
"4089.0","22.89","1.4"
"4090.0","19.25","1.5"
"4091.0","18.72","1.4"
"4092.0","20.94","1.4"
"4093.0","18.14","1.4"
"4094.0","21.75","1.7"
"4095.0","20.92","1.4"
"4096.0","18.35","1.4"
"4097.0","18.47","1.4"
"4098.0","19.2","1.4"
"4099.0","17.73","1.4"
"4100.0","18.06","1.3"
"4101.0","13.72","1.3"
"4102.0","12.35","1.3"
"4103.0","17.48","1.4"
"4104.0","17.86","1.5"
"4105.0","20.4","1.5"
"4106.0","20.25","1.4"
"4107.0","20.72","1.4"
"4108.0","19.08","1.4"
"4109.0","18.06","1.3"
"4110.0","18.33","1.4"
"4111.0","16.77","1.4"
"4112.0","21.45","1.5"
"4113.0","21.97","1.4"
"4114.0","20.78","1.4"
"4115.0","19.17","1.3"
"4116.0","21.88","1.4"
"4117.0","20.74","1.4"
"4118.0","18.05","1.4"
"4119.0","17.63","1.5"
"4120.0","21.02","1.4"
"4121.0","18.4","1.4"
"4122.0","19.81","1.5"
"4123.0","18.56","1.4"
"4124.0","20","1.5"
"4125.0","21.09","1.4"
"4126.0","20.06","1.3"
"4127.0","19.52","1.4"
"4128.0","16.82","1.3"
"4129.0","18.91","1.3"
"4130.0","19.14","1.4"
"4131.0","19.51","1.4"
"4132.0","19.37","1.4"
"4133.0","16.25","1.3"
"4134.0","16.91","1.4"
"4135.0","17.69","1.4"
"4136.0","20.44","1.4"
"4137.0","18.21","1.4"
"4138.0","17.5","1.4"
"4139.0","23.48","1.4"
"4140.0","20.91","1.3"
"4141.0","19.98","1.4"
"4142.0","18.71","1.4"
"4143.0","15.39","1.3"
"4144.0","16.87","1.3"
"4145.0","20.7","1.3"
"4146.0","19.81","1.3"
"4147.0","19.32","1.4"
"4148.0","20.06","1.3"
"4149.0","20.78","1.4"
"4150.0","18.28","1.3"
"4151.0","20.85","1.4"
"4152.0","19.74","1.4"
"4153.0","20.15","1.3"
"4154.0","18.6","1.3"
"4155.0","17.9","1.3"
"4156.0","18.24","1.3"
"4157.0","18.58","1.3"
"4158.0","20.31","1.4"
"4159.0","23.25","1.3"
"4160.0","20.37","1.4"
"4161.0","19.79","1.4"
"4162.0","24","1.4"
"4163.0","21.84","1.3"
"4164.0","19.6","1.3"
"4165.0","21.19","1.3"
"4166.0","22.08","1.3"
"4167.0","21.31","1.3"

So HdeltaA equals -2.1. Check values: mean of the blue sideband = 17.1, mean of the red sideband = 19.3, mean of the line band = 19.2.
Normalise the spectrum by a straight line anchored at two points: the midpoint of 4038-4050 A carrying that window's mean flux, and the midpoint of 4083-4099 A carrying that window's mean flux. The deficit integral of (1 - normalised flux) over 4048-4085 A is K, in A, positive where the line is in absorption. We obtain 1.4 A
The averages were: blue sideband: 17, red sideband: 19.6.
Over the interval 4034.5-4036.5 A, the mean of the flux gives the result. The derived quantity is 17.9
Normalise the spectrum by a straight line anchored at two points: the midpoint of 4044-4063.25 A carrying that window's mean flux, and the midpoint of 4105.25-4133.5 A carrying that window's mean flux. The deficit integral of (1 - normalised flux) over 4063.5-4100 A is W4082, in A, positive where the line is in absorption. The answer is 0.7 A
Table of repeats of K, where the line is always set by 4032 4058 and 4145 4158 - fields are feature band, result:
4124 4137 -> 0.2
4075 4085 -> 0.7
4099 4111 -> 0.5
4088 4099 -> -0.9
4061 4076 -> 0.7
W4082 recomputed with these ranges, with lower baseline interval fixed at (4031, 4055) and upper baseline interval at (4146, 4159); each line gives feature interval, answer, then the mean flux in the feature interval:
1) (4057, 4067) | 0.4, 17.3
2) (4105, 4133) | -0.8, 19.5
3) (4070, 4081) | 1.2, 16.2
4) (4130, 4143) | 0.2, 18.9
